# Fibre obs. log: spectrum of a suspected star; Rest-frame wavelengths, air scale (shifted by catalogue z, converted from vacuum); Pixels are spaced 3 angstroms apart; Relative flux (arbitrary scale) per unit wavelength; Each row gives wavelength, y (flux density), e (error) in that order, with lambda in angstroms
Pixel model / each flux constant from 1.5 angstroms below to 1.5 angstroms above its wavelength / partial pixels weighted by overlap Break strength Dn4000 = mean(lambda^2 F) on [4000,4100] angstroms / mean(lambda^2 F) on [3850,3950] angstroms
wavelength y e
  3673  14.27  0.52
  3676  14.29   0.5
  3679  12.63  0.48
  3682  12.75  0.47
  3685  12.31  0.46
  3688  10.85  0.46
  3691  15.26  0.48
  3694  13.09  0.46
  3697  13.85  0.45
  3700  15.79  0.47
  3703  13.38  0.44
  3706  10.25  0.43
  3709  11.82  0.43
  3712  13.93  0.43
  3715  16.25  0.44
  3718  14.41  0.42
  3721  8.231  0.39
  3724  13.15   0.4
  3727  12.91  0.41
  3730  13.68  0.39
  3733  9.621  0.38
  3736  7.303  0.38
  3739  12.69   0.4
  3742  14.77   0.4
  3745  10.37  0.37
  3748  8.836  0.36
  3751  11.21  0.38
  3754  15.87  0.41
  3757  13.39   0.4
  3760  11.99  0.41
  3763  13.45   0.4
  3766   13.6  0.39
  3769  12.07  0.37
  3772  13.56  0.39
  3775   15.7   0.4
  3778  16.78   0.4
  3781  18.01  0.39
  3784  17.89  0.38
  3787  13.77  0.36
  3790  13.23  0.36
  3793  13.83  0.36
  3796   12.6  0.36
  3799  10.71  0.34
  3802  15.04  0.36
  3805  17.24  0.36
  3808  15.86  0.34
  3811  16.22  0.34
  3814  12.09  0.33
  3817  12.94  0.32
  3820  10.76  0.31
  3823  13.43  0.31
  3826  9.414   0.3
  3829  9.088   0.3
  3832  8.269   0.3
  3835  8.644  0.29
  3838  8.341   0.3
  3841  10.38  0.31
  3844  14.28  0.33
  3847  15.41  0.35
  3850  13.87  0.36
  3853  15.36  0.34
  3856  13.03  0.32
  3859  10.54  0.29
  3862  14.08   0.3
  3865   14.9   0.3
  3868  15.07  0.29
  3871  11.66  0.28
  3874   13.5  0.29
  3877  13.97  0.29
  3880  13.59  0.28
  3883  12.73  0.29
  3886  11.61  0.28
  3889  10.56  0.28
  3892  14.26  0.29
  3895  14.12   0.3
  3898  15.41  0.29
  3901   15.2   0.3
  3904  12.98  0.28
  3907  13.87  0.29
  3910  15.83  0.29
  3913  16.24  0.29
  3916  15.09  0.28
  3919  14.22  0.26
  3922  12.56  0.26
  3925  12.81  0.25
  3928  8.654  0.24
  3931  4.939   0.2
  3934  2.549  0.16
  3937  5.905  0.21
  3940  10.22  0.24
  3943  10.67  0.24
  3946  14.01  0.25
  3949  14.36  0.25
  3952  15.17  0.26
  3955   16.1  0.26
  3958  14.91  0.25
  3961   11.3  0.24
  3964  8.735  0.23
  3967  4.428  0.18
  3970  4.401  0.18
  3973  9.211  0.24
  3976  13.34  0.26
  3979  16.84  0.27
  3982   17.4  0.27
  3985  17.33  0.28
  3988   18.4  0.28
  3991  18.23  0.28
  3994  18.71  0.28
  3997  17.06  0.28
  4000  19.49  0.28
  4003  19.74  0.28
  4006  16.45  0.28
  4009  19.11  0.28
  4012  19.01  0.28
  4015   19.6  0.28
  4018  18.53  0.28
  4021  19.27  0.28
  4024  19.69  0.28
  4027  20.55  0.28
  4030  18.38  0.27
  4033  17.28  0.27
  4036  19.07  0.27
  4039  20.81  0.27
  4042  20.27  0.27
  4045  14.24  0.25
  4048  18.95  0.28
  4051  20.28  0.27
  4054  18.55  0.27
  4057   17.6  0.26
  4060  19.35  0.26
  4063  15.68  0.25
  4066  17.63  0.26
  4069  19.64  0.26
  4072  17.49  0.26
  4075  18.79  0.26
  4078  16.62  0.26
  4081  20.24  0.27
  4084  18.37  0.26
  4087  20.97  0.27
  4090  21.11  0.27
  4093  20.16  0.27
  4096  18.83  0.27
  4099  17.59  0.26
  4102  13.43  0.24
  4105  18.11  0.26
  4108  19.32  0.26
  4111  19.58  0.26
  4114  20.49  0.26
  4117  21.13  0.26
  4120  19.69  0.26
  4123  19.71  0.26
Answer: 1.6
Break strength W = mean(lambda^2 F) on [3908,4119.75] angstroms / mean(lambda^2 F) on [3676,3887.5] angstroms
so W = 1.4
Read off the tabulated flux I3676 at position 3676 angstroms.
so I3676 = 14.29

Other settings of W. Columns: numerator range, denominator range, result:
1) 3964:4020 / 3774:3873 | 1.30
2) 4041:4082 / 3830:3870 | 1.63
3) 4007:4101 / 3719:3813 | 1.63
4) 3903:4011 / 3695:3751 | 1.24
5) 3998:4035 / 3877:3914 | 1.45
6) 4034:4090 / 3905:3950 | 1.74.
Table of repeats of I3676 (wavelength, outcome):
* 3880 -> 13.59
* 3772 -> 13.56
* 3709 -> 11.82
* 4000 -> 19.49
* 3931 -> 4.939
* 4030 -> 18.38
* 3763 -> 13.45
